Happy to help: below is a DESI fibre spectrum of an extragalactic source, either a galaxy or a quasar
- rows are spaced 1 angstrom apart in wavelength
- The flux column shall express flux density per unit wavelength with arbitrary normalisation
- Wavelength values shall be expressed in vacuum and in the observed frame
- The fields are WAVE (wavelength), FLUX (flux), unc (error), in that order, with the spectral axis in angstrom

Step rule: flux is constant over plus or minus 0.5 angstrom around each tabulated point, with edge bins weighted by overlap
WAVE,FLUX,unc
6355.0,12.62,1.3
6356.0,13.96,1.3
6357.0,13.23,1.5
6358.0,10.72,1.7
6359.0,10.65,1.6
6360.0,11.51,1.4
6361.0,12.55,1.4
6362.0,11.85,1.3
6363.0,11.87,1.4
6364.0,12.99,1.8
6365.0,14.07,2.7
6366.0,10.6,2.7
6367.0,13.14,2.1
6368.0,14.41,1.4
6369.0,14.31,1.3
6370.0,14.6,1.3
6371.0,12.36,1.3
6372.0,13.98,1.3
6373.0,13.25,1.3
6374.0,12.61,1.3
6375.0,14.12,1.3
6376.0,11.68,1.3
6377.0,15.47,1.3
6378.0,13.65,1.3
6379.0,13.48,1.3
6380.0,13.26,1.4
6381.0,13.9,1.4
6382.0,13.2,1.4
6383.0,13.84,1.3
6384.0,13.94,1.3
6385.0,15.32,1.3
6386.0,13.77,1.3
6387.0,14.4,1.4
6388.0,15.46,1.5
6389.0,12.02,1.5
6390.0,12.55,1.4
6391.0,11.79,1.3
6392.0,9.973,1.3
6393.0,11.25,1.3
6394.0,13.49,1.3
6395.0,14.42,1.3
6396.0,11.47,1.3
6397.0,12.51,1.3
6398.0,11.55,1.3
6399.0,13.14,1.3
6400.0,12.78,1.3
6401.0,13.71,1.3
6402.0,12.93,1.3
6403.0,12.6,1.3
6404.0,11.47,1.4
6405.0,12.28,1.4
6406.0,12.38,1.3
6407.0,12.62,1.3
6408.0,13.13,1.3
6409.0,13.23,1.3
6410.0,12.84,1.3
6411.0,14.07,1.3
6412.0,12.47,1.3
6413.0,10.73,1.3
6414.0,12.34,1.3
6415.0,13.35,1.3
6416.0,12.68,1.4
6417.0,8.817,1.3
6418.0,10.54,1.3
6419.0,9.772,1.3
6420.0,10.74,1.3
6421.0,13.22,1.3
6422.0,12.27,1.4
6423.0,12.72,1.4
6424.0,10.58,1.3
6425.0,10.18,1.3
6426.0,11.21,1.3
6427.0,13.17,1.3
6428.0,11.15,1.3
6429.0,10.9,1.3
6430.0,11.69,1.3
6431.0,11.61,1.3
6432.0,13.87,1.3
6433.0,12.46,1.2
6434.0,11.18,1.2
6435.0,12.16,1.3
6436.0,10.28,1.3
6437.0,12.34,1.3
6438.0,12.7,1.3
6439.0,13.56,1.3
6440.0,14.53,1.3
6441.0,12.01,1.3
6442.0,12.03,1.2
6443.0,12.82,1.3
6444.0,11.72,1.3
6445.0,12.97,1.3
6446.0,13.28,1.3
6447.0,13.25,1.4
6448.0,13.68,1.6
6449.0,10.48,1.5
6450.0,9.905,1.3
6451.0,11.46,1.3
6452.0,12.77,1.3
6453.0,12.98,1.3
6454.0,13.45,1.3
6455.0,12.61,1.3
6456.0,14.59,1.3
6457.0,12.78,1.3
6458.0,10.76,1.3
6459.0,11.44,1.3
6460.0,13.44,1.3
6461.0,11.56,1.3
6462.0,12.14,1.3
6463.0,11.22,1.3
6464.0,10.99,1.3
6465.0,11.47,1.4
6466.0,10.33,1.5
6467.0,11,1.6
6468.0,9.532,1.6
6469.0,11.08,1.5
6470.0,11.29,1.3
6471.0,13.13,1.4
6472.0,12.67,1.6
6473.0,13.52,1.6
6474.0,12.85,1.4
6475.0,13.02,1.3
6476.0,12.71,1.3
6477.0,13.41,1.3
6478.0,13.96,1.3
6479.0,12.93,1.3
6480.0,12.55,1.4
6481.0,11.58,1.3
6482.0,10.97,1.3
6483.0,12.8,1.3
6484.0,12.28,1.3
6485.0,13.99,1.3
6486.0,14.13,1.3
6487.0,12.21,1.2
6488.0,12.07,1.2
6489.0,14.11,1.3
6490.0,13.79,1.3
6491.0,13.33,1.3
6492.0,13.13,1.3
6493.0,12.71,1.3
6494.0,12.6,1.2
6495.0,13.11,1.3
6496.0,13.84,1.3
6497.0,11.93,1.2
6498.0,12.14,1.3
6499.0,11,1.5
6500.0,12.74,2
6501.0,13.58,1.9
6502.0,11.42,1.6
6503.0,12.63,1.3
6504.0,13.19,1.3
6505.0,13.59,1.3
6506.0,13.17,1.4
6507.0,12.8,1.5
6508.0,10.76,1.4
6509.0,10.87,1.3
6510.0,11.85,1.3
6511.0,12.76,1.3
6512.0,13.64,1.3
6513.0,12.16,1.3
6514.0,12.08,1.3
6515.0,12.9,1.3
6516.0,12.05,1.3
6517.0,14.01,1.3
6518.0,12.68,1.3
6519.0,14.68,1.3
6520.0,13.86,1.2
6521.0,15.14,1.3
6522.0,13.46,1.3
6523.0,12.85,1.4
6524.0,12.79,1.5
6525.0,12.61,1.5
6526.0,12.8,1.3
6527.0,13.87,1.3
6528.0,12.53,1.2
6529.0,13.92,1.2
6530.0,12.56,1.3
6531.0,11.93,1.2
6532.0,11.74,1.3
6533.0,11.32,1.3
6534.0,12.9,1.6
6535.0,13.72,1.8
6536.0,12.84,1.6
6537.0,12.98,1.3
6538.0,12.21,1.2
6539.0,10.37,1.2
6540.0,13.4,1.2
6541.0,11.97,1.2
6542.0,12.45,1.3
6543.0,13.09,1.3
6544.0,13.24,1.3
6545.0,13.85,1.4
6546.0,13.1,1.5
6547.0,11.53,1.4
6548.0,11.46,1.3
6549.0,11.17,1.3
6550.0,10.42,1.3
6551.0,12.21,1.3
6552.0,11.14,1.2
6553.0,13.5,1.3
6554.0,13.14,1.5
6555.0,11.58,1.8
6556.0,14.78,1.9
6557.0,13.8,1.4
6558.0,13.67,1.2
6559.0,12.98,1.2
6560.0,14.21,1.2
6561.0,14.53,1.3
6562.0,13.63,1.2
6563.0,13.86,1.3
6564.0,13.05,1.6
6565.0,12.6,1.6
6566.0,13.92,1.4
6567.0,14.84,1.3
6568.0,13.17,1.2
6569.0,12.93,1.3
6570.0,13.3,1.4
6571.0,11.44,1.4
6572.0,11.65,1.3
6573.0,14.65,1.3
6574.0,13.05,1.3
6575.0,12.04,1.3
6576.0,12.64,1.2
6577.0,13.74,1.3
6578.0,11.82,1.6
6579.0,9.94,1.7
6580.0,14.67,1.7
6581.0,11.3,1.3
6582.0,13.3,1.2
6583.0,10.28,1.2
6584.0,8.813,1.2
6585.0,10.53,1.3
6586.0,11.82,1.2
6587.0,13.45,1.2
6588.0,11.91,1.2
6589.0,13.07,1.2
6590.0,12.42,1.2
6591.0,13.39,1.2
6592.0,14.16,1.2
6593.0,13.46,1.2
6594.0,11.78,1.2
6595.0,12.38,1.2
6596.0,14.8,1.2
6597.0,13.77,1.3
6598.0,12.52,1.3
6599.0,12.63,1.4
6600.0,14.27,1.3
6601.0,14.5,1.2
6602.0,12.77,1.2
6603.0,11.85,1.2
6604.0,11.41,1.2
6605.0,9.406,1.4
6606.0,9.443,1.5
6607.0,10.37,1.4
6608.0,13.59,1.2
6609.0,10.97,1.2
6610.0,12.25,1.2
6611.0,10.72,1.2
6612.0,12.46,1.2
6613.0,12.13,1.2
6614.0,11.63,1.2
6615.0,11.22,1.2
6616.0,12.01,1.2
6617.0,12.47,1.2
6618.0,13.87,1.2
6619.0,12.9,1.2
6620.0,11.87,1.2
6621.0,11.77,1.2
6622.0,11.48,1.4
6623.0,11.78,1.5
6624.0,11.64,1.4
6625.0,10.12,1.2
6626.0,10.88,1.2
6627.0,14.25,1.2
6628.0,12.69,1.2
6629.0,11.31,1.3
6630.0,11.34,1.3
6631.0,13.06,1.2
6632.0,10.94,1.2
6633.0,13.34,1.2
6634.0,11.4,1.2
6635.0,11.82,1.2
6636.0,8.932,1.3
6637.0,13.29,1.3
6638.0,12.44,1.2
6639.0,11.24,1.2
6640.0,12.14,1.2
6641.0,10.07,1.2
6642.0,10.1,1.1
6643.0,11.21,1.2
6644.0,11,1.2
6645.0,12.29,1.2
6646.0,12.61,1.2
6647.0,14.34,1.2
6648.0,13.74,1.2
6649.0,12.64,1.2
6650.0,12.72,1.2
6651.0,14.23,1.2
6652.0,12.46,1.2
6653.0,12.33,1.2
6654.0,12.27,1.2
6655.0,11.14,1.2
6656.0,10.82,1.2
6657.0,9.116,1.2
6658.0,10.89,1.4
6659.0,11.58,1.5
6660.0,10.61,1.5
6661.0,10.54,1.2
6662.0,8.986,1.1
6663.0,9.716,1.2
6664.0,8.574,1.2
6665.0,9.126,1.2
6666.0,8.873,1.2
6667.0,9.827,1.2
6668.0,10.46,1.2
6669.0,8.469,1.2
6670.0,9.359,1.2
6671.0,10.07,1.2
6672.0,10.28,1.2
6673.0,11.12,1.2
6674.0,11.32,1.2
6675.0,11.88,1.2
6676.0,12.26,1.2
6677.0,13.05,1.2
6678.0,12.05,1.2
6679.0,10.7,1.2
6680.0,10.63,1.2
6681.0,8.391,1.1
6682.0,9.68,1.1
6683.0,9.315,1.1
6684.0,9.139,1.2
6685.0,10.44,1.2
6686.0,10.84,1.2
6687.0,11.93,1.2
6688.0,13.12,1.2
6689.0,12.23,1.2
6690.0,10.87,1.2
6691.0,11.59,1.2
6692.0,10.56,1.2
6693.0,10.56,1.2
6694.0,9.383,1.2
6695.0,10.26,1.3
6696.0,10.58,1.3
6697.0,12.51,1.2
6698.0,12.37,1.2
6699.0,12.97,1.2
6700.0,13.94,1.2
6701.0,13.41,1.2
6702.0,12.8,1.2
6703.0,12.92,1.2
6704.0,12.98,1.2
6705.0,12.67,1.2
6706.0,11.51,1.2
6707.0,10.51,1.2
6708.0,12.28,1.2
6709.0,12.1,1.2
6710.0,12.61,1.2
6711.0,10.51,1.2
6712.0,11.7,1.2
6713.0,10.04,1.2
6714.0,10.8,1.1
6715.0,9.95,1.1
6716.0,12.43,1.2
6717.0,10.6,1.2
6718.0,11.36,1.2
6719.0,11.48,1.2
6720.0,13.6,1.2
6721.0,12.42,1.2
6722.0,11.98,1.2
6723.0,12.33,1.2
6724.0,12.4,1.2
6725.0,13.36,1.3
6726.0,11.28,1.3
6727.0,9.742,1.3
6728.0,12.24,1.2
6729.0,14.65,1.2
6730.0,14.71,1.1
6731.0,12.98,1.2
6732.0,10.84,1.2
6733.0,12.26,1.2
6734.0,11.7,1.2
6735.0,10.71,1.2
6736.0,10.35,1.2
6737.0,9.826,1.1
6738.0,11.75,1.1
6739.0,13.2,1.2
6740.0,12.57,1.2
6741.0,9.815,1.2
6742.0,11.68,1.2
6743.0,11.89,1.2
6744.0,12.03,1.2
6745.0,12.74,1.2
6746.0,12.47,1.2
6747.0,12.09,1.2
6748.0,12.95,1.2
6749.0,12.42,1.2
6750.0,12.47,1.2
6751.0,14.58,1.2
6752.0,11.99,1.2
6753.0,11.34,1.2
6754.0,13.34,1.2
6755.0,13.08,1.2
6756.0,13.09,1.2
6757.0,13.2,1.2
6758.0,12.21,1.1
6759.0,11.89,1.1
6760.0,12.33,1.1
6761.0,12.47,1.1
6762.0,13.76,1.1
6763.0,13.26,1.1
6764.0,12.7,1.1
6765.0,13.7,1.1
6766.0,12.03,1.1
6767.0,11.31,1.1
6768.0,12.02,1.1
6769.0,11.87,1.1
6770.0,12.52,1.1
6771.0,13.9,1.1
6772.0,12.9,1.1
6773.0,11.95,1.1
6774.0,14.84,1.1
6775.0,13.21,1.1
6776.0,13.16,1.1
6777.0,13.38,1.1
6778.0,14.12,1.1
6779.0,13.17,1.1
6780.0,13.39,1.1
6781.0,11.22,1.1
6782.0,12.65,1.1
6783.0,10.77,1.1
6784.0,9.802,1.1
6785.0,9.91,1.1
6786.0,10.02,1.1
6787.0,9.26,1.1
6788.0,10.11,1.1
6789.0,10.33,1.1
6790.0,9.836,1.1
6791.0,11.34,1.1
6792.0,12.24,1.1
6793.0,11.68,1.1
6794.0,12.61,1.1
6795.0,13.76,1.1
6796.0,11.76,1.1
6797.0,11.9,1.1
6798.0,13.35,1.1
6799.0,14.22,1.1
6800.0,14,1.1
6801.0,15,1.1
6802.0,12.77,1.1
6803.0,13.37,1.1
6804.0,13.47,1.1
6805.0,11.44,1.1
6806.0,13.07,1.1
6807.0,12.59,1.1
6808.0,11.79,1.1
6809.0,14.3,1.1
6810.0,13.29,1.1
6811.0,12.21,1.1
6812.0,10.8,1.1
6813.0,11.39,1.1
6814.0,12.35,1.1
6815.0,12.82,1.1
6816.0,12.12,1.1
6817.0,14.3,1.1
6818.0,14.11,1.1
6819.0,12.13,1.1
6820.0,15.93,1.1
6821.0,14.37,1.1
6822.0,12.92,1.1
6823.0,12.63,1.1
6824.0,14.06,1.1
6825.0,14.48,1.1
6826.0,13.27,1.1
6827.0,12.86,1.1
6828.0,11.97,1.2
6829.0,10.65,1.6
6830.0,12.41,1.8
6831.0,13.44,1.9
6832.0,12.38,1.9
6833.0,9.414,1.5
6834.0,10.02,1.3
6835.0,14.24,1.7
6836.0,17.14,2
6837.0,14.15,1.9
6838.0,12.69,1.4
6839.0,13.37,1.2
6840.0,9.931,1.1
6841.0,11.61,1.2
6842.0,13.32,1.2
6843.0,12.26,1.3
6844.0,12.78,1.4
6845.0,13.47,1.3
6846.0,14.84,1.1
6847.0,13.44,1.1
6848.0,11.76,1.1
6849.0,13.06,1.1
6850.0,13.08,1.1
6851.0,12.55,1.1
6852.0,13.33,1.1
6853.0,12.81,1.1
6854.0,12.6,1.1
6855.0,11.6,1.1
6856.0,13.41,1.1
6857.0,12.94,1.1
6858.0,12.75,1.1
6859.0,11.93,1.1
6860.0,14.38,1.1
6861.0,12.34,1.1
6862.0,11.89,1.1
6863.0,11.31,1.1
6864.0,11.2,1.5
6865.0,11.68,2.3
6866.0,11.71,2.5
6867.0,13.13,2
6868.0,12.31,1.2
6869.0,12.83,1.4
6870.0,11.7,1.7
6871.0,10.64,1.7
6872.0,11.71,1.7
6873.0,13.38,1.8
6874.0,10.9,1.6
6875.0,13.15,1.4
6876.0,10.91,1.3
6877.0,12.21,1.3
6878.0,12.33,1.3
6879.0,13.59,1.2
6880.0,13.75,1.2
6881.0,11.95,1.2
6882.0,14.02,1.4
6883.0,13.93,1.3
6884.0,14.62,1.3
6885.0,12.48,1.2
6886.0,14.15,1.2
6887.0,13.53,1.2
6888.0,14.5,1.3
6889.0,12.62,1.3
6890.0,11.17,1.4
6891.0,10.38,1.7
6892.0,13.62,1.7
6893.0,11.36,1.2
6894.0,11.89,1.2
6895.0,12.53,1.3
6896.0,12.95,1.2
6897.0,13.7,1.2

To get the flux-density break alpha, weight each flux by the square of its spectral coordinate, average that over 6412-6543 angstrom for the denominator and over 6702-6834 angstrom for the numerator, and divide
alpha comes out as 1.08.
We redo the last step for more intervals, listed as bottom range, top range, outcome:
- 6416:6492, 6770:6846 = 1.15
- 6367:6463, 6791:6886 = 1.15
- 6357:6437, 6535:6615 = 1.06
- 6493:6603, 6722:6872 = 1.05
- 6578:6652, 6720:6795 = 1.05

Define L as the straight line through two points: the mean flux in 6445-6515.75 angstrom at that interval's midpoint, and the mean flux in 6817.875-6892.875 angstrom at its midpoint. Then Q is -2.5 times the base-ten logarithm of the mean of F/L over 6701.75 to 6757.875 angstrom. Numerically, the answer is 0.05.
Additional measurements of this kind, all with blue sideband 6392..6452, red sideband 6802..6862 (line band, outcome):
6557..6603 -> -0.04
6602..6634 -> 0.06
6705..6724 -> 0.09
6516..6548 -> -0.05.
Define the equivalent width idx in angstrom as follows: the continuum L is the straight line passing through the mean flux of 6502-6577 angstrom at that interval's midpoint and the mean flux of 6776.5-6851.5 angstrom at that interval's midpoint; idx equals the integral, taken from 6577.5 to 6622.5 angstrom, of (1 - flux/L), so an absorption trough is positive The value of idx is 2.1 angstrom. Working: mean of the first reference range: 12.8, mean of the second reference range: 12.6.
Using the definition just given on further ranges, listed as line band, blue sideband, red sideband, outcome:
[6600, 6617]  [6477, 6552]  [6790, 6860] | 1.3 angstrom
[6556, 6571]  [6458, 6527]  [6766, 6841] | -1.2 angstrom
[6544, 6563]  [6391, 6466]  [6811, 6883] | -0.8 angstrom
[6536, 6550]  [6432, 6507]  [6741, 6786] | 0.2 angstrom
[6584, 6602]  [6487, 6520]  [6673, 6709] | -1.1 angstrom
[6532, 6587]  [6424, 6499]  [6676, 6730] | -2.6 angstrom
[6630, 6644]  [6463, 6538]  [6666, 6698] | -0.4 angstrom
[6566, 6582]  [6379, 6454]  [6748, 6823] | -0.4 angstrom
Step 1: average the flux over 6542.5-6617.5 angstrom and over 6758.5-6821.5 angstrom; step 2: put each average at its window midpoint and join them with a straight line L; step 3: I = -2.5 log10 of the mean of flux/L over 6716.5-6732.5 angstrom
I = 0.02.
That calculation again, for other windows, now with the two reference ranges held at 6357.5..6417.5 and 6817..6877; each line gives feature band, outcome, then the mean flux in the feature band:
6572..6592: 0.04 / 12.3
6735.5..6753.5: 0.06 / 12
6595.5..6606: 0.01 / 12.6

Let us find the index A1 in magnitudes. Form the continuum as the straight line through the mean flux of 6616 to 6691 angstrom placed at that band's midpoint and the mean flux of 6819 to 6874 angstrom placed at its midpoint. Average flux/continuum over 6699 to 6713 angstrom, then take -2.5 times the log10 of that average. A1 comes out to -0.05 mag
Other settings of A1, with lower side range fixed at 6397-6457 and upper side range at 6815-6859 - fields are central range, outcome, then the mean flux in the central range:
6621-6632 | 0.07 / 11.8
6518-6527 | -0.09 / 13.5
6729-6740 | 0.07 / 12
